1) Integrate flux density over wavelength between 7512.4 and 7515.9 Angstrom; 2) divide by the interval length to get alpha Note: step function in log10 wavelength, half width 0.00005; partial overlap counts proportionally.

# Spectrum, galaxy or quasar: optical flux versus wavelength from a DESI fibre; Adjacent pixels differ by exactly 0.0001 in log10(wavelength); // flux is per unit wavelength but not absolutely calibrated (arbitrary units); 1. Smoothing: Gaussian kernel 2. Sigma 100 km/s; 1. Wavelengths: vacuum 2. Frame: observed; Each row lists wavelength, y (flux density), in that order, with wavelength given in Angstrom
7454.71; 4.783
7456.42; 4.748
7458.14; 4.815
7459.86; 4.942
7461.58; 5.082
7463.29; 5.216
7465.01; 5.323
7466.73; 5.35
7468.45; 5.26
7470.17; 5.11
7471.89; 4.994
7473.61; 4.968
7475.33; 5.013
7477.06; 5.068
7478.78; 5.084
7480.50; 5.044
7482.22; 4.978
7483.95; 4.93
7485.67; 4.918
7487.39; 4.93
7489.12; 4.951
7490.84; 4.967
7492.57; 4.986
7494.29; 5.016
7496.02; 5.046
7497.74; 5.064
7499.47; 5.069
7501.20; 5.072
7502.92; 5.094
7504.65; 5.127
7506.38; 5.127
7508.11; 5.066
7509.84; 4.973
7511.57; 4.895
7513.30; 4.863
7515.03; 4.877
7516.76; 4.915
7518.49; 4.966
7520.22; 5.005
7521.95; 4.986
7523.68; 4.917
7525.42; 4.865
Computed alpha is 4.87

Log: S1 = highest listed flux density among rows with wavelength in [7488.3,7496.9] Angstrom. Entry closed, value 5.046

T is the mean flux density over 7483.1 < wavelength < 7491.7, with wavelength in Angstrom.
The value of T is 4.94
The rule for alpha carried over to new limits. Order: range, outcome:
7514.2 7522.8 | 4.95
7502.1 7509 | 5.1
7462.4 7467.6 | 5.3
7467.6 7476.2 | 5.06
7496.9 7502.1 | 5.07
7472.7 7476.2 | 4.98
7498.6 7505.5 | 5.09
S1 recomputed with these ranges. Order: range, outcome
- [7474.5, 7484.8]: 5.084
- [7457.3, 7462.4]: 5.082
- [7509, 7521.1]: 5.005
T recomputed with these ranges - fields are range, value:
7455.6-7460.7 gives 4.83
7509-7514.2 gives 4.91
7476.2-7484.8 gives 5.02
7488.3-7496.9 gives 5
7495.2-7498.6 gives 5.06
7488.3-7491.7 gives 4.97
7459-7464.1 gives 5.08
